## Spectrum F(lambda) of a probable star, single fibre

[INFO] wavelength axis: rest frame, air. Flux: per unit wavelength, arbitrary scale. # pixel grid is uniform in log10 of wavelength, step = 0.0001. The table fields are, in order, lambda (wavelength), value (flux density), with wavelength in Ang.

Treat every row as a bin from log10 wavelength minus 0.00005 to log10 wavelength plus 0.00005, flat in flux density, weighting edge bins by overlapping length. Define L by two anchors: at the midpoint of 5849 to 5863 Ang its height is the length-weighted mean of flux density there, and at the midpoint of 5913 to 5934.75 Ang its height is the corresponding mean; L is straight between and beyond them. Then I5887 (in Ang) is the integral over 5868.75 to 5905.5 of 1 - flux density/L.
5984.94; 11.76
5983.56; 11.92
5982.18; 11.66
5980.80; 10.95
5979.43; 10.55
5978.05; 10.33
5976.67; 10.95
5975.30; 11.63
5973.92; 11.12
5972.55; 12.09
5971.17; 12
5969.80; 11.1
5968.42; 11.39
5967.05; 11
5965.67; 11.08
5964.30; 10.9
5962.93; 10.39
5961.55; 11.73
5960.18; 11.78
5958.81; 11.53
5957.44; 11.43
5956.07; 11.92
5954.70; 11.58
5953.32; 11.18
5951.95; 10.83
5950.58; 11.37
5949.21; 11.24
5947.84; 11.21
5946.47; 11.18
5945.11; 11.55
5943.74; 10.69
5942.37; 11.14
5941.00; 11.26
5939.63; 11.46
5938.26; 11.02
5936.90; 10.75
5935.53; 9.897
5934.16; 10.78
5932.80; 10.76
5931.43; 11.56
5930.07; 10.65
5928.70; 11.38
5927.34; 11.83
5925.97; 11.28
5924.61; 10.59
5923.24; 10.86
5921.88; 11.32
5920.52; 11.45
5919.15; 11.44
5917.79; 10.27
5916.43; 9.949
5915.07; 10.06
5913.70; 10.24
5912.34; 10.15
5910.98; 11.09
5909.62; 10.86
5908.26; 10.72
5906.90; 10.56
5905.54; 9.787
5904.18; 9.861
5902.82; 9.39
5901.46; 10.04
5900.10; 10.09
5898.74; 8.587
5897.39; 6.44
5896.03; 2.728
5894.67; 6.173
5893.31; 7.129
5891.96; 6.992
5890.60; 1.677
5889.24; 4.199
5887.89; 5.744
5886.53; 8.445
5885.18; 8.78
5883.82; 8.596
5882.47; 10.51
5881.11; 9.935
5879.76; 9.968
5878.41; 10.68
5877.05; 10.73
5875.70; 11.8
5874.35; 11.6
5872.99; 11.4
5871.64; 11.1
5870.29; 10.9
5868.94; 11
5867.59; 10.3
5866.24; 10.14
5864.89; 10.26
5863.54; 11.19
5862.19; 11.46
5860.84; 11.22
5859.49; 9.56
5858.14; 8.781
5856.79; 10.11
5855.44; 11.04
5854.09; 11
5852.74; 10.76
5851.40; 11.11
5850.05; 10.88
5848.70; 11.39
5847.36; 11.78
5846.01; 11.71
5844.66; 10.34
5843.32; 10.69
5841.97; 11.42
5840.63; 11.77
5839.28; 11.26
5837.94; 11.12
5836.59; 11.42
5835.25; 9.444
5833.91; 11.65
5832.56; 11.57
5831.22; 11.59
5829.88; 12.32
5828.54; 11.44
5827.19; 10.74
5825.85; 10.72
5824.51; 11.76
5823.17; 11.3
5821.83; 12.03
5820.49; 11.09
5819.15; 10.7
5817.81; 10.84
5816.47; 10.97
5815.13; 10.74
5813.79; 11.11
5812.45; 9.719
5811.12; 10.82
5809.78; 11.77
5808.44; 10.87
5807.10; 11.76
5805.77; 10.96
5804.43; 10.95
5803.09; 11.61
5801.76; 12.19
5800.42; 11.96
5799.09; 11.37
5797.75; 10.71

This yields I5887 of 7.1 Ang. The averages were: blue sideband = 10.6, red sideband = 10.9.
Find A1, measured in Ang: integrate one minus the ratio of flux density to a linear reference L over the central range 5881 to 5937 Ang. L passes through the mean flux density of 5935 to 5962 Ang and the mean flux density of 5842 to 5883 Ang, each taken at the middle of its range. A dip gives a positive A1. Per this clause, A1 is 8.6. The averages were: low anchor 10.8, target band 9.35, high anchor 11.2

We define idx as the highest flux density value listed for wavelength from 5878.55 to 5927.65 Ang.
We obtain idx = 11.83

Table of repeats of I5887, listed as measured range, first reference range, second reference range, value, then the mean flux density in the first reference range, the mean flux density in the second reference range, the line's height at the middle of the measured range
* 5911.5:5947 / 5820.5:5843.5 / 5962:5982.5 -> 0.91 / 11.3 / 11.1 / 11.2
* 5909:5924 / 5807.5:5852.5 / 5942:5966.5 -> 0.71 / 11.2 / 11.3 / 11.2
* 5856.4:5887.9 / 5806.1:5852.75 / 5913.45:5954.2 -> 2.34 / 11.2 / 11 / 11.1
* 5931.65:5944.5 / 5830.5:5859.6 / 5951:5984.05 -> 0.36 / 11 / 11.3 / 11.2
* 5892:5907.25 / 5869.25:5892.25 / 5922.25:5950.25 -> 2.53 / 9.07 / 11.1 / 9.75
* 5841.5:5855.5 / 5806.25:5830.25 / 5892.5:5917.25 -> -0.91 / 11.1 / 9.1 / 10.4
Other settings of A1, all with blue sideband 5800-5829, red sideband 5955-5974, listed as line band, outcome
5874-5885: 0.9 Ang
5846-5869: 1.1 Ang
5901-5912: 1.0 Ang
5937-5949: 0.2 Ang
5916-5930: 0.4 Ang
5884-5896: 5.6 Ang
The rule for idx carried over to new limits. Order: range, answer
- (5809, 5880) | 12.32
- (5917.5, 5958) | 11.92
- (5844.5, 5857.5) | 11.78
